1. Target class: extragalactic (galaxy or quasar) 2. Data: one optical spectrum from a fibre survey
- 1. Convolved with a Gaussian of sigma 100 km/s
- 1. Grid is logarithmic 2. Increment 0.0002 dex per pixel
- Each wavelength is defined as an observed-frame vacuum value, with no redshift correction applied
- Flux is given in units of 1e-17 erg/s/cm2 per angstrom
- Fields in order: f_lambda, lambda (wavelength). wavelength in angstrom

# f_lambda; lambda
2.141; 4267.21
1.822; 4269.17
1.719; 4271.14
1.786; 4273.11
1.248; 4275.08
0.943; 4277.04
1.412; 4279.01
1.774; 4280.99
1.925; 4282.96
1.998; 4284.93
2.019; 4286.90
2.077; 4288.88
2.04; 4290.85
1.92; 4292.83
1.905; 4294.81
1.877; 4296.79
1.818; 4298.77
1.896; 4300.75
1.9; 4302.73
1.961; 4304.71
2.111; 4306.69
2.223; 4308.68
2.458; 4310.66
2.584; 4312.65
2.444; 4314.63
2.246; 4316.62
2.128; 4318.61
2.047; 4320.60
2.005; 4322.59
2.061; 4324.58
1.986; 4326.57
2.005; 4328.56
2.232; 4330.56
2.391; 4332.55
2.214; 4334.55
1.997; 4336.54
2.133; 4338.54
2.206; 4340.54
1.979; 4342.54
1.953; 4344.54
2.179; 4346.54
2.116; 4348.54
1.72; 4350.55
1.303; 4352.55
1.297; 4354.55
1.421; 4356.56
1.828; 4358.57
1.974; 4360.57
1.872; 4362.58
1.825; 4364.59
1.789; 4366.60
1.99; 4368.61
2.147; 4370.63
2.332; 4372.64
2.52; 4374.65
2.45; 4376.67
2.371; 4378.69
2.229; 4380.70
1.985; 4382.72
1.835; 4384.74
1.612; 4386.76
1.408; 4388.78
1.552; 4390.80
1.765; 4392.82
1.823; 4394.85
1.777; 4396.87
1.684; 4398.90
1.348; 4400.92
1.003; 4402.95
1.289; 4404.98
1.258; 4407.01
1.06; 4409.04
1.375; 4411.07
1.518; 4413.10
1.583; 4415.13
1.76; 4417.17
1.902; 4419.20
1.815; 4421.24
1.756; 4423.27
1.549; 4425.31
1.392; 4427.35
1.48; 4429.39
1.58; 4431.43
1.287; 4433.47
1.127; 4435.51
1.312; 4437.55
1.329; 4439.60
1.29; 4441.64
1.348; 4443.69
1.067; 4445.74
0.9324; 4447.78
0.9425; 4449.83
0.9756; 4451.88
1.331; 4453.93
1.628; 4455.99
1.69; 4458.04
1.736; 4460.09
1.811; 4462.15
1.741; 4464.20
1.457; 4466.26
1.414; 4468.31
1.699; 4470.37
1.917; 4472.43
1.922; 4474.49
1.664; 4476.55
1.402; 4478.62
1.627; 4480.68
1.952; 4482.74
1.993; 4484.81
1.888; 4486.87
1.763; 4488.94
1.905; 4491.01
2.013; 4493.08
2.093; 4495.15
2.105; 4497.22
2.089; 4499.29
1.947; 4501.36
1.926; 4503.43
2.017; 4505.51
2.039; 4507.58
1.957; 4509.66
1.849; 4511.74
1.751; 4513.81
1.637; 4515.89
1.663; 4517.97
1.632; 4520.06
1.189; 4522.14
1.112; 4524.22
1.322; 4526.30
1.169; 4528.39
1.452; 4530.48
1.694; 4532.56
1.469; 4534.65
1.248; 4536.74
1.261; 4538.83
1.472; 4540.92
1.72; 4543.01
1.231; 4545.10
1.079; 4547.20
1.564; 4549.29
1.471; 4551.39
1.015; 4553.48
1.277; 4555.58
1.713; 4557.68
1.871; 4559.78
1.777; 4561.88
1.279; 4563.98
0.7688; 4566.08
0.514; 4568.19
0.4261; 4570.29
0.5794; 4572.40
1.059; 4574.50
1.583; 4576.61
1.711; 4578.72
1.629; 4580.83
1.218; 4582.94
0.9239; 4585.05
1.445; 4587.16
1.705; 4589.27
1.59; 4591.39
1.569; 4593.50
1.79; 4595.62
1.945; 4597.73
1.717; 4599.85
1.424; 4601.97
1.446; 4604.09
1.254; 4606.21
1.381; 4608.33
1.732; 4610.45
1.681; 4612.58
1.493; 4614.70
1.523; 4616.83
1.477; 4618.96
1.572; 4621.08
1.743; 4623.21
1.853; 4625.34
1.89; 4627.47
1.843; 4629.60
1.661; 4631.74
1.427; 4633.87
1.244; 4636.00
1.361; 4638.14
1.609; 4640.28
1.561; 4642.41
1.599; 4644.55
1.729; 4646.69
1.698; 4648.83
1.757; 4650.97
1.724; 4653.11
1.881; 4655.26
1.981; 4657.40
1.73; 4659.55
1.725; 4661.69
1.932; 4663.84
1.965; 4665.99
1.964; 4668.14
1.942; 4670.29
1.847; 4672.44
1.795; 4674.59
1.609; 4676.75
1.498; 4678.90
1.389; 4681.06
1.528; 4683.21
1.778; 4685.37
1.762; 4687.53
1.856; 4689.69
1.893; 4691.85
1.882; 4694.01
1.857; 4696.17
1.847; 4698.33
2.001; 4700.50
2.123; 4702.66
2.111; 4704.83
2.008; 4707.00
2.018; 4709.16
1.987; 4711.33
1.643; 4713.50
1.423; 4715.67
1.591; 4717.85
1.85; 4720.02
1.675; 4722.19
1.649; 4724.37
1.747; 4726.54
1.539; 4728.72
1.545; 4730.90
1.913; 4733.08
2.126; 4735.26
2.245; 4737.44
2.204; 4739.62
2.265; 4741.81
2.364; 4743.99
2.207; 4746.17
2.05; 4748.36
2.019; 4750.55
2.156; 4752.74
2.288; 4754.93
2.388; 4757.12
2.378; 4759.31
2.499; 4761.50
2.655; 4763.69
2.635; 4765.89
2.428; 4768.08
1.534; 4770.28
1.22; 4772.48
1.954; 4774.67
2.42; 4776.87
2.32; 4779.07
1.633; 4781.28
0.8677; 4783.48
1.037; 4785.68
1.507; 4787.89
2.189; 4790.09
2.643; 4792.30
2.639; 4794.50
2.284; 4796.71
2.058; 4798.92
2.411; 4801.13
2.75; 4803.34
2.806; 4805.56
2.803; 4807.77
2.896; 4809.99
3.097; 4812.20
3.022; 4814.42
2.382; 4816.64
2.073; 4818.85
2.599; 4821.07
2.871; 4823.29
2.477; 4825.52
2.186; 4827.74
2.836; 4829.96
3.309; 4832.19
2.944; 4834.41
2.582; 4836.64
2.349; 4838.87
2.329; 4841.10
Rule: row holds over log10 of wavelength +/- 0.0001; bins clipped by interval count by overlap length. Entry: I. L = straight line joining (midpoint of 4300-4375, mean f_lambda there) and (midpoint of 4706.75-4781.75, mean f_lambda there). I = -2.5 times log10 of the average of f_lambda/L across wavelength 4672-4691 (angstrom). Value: 0.21 mag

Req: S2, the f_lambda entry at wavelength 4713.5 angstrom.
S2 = 1.643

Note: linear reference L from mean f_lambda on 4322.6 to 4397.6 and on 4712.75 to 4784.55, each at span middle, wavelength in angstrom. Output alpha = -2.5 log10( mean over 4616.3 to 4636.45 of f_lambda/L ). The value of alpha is 0.20 mag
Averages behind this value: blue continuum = 1.95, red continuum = 1.99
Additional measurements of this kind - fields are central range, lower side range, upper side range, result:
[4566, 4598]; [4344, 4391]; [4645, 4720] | 0.39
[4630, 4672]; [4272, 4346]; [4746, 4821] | 0.26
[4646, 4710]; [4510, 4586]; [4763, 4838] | 0.02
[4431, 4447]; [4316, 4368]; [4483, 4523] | 0.43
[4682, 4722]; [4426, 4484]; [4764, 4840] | 0.14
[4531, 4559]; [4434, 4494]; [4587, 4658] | 0.13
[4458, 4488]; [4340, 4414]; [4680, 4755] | 0.05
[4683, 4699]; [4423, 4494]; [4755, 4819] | 0.13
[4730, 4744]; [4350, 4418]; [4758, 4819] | 0.06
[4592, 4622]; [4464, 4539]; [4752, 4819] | 0.21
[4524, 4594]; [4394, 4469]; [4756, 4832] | 0.30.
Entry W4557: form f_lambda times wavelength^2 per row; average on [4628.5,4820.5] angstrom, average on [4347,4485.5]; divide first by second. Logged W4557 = 1.4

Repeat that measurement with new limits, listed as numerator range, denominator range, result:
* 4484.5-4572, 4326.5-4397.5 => 0.85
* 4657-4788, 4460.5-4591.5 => 1.35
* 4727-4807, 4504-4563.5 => 1.54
